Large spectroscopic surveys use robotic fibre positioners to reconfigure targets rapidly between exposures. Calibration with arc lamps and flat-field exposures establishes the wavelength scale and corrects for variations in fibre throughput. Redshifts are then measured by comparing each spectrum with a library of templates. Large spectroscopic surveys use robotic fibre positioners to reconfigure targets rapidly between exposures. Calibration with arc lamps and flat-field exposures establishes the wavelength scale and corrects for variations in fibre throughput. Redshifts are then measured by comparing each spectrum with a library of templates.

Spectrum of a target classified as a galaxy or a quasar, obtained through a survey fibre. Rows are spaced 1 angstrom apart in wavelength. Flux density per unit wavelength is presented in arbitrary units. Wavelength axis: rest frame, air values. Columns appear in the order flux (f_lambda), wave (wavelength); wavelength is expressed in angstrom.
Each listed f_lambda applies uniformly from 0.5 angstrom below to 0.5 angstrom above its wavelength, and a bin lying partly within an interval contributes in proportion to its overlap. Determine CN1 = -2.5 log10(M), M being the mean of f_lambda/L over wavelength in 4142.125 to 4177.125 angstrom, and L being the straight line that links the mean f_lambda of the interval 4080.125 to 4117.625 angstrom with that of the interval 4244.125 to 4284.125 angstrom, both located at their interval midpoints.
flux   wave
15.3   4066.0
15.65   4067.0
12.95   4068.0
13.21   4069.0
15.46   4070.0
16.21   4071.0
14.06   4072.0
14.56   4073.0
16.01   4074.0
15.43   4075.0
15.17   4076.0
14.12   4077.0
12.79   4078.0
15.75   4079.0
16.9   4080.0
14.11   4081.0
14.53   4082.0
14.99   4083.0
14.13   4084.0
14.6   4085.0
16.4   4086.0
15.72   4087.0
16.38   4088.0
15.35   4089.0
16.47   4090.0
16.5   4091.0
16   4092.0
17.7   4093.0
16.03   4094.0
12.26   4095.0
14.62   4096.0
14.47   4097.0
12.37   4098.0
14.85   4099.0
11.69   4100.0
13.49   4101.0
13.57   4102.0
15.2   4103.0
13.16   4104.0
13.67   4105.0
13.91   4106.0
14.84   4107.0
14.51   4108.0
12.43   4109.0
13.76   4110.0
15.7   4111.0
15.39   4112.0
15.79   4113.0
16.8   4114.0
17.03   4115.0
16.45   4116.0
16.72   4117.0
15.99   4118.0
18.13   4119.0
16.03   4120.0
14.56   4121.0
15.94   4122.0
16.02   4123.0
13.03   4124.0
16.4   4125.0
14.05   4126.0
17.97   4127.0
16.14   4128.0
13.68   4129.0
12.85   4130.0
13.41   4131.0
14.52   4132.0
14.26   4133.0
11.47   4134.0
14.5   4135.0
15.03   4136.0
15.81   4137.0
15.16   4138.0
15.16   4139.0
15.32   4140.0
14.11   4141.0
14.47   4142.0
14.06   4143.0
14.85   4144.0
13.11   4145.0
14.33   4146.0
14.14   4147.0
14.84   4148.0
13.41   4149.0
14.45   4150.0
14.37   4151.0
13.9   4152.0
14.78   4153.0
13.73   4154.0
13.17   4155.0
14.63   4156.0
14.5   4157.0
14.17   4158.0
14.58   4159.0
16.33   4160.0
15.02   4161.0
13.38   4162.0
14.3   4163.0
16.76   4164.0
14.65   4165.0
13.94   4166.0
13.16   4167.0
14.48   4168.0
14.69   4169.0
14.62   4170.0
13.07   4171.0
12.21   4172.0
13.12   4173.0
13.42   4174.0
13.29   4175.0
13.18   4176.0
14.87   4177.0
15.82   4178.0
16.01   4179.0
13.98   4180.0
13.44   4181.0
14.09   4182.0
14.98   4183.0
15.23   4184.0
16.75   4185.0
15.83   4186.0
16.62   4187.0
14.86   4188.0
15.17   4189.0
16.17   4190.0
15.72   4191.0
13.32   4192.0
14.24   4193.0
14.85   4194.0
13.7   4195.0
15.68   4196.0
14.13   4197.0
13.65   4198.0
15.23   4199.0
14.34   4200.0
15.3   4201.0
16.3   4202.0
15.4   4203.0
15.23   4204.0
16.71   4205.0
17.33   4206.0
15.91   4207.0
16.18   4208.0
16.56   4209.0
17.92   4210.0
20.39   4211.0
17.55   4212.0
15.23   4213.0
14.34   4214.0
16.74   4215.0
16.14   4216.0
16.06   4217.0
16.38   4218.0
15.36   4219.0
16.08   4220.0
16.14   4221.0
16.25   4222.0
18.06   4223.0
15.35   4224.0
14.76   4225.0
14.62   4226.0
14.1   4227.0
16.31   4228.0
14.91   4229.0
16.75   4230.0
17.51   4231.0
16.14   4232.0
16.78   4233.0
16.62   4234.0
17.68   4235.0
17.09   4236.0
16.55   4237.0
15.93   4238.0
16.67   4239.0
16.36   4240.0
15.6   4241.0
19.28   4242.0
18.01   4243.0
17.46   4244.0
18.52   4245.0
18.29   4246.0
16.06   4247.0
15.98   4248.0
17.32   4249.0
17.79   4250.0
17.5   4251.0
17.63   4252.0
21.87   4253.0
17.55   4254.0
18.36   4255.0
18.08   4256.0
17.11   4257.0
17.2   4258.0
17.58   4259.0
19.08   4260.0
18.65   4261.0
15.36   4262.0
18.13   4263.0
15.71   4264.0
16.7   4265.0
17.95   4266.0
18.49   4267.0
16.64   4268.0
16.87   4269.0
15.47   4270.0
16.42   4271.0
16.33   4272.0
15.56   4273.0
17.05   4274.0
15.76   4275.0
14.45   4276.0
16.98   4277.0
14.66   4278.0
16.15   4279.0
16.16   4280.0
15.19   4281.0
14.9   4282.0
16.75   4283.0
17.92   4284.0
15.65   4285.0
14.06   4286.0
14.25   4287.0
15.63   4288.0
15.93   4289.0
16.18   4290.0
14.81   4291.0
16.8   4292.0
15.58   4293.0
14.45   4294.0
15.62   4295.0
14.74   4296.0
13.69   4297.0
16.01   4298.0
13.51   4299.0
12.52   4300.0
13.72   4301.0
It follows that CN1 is 0.11 mag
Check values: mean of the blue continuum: 14.9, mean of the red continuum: 17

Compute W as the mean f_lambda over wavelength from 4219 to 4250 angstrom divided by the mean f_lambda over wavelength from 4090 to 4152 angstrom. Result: 1.1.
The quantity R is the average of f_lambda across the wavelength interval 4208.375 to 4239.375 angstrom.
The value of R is 16.4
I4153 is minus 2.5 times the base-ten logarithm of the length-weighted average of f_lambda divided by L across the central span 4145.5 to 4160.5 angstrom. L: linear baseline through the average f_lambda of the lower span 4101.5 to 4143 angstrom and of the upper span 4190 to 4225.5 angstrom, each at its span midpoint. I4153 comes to 0.07 mag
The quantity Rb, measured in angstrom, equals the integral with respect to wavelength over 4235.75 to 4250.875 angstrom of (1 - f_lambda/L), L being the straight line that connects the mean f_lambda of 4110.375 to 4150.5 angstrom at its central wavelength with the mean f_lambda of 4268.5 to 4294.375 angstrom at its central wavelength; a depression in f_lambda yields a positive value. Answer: -1.5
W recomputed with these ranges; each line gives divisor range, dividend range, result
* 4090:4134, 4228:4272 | 1.16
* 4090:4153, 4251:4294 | 1.12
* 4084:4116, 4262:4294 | 1.08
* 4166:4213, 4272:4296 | 1.04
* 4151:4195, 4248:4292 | 1.15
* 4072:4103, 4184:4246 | 1.08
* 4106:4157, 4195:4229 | 1.07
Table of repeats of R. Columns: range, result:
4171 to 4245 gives 15.7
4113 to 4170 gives 14.8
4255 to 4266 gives 17.4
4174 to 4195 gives 14.9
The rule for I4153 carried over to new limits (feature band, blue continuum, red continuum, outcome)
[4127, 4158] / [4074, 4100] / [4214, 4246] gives 0.09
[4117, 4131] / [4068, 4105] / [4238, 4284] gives -0.01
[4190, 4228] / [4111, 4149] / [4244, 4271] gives 0.06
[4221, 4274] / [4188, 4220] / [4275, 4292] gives -0.09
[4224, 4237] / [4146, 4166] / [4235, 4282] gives 0.02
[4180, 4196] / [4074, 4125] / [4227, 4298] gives 0.06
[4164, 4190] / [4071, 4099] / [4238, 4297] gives 0.10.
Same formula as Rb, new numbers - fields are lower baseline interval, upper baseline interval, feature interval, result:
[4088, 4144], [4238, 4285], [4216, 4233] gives 0.53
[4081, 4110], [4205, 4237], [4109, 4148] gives 0.12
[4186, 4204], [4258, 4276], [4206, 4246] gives -1.88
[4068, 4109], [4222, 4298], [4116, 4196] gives 3.98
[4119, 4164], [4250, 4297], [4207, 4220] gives -0.74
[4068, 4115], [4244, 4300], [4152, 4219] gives 2.70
